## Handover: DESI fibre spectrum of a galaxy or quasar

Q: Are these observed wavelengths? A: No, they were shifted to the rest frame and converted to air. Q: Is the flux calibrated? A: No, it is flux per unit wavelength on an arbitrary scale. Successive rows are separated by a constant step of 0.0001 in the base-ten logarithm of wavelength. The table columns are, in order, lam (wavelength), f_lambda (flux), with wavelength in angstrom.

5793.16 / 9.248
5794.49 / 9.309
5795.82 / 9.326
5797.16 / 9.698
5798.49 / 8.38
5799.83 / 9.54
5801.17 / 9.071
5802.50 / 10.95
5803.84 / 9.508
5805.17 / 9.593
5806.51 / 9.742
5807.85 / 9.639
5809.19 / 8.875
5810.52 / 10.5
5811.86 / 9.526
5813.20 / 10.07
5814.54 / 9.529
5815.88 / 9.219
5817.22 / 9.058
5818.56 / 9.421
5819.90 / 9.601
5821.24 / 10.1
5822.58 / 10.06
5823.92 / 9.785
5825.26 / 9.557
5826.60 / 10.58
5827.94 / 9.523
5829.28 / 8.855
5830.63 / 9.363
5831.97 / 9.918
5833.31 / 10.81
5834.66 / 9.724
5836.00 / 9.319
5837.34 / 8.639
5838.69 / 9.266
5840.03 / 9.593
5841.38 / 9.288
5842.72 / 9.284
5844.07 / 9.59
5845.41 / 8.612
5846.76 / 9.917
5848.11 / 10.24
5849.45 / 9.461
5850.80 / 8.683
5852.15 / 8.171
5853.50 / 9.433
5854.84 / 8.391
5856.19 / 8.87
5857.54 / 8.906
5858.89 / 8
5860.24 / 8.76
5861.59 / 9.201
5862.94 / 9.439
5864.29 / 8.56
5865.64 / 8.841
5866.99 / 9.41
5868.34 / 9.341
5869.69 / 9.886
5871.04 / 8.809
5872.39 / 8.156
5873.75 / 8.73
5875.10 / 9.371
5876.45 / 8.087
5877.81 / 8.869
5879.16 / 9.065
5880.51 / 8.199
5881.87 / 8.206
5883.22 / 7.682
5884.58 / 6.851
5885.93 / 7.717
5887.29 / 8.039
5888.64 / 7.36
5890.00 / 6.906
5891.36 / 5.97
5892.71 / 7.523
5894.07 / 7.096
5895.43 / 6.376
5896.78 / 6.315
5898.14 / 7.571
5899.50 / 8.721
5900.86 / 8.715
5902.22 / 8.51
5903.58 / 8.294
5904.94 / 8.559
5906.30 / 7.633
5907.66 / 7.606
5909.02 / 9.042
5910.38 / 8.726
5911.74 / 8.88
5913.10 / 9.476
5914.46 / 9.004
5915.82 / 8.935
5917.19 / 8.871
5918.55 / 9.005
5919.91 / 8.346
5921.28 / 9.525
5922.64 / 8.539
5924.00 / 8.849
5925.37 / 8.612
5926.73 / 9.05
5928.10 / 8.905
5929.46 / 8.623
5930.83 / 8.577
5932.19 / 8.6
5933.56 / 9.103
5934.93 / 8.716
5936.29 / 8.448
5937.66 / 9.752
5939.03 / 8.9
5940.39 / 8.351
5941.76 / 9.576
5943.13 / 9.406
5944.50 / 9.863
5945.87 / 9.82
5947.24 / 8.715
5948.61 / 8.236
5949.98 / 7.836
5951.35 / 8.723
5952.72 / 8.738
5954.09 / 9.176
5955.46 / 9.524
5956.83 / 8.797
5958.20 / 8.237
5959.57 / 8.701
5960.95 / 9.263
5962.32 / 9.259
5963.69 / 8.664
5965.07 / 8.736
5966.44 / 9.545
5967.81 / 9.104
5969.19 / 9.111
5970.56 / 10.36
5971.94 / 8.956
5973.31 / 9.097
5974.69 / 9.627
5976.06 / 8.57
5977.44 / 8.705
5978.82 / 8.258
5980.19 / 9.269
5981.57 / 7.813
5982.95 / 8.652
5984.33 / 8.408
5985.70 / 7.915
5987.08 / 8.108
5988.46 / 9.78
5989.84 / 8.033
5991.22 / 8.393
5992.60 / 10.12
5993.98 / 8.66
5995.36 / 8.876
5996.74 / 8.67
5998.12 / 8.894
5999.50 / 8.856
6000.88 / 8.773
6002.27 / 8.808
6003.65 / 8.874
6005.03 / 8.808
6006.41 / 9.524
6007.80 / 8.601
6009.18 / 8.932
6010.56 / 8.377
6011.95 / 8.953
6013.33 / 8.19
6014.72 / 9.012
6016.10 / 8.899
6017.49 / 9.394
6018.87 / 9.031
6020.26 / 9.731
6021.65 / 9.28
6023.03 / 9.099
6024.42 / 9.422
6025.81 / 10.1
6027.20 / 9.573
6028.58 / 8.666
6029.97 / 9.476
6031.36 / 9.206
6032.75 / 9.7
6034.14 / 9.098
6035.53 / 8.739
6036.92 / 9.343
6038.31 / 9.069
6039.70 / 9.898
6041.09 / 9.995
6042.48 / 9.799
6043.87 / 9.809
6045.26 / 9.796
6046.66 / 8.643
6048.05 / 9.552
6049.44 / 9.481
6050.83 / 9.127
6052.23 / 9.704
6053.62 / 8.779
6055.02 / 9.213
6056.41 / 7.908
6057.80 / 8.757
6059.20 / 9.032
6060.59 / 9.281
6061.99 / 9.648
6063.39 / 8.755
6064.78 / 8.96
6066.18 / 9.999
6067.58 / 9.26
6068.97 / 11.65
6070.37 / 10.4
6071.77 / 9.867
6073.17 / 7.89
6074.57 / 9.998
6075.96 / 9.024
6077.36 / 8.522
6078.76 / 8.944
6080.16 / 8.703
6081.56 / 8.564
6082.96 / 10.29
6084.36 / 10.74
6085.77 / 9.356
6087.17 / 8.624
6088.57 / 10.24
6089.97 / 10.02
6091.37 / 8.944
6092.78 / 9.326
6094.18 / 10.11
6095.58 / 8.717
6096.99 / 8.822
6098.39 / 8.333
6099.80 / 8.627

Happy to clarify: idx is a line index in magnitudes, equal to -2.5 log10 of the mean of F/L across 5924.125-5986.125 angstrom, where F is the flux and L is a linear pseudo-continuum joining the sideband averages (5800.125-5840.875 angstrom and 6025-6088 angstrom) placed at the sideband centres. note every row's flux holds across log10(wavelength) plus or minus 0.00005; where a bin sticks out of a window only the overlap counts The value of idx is 0.07 mag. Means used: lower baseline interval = 9.64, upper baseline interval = 9.36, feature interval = 8.9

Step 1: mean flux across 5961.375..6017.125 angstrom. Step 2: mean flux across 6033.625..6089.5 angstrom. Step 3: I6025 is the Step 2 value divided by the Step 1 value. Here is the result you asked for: 1.06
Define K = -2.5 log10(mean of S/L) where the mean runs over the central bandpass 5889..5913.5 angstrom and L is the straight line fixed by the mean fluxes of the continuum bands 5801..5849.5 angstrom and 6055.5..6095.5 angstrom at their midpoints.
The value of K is 0.21 mag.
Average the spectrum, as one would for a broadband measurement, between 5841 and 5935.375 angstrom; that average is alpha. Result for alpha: 8.55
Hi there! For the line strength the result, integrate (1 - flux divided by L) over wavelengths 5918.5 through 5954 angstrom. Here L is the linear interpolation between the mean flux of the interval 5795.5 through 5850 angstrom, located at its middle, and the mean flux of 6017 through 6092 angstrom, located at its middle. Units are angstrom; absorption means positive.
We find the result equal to 2.2 angstrom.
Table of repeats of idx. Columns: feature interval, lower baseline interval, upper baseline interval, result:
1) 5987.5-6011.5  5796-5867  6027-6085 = 0.06 mag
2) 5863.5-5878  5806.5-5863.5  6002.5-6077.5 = 0.05 mag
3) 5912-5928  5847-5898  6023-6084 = -0.04 mag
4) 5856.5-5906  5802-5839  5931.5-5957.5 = 0.14 mag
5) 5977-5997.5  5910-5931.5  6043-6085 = 0.05 mag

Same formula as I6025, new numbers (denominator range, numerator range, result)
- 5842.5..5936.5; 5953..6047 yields 1.06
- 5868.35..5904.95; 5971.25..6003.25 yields 1.09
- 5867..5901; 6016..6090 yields 1.17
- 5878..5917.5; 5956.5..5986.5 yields 1.11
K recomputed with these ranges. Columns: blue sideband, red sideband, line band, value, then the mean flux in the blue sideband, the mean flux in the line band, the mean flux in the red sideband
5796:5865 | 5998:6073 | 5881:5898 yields 0.29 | 9.41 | 7.19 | 9.25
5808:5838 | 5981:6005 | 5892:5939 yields 0.08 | 9.64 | 8.49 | 8.69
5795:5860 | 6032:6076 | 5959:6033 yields 0.05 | 9.44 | 8.97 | 9.39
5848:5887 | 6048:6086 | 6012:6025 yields 0.01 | 8.71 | 9.11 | 9.33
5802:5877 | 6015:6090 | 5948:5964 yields 0.07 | 9.35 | 8.77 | 9.36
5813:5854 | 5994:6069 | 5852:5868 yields 0.07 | 9.5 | 8.87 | 9.18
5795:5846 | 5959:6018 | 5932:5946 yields -0.01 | 9.56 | 9.13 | 8.87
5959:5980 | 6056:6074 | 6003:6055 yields 0.00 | 9.07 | 9.23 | 9.36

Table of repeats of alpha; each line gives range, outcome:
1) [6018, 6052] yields 9.41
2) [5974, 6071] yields 9.11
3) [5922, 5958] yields 8.89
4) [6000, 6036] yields 9.09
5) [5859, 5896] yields 8.24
